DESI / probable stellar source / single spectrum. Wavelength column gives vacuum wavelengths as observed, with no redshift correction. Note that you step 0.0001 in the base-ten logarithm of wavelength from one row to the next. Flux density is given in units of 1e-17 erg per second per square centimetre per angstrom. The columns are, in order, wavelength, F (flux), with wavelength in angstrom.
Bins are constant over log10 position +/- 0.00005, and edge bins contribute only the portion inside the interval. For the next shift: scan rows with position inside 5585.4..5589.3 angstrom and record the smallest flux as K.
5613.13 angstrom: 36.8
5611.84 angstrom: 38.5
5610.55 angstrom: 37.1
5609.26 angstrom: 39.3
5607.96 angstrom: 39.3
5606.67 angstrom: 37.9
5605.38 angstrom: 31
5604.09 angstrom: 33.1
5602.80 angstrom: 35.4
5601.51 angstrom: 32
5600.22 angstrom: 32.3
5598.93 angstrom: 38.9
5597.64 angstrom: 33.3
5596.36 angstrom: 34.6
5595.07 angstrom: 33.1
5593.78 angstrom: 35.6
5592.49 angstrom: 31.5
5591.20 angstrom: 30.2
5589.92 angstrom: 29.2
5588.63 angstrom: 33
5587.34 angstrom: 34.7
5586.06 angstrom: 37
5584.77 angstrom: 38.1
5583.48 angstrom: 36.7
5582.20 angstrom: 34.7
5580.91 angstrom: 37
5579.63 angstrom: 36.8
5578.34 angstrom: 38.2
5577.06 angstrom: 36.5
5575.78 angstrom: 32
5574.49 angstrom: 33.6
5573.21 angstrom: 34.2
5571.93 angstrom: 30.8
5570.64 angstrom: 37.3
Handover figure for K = 33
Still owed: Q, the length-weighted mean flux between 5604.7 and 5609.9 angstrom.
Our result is 36.8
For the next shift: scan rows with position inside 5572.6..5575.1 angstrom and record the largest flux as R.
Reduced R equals 34.2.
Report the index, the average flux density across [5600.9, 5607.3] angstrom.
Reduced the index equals 33.9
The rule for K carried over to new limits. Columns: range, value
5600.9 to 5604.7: 32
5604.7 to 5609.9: 31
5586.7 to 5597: 29.2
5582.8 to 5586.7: 36.7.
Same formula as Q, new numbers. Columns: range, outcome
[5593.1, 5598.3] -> 34.2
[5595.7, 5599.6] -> 35.6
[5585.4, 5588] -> 35.8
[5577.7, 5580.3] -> 37.5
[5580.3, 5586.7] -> 36.7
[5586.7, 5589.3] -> 33.8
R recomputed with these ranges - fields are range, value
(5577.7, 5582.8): 38.2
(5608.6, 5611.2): 39.3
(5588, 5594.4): 35.6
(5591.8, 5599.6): 38.9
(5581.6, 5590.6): 38.1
